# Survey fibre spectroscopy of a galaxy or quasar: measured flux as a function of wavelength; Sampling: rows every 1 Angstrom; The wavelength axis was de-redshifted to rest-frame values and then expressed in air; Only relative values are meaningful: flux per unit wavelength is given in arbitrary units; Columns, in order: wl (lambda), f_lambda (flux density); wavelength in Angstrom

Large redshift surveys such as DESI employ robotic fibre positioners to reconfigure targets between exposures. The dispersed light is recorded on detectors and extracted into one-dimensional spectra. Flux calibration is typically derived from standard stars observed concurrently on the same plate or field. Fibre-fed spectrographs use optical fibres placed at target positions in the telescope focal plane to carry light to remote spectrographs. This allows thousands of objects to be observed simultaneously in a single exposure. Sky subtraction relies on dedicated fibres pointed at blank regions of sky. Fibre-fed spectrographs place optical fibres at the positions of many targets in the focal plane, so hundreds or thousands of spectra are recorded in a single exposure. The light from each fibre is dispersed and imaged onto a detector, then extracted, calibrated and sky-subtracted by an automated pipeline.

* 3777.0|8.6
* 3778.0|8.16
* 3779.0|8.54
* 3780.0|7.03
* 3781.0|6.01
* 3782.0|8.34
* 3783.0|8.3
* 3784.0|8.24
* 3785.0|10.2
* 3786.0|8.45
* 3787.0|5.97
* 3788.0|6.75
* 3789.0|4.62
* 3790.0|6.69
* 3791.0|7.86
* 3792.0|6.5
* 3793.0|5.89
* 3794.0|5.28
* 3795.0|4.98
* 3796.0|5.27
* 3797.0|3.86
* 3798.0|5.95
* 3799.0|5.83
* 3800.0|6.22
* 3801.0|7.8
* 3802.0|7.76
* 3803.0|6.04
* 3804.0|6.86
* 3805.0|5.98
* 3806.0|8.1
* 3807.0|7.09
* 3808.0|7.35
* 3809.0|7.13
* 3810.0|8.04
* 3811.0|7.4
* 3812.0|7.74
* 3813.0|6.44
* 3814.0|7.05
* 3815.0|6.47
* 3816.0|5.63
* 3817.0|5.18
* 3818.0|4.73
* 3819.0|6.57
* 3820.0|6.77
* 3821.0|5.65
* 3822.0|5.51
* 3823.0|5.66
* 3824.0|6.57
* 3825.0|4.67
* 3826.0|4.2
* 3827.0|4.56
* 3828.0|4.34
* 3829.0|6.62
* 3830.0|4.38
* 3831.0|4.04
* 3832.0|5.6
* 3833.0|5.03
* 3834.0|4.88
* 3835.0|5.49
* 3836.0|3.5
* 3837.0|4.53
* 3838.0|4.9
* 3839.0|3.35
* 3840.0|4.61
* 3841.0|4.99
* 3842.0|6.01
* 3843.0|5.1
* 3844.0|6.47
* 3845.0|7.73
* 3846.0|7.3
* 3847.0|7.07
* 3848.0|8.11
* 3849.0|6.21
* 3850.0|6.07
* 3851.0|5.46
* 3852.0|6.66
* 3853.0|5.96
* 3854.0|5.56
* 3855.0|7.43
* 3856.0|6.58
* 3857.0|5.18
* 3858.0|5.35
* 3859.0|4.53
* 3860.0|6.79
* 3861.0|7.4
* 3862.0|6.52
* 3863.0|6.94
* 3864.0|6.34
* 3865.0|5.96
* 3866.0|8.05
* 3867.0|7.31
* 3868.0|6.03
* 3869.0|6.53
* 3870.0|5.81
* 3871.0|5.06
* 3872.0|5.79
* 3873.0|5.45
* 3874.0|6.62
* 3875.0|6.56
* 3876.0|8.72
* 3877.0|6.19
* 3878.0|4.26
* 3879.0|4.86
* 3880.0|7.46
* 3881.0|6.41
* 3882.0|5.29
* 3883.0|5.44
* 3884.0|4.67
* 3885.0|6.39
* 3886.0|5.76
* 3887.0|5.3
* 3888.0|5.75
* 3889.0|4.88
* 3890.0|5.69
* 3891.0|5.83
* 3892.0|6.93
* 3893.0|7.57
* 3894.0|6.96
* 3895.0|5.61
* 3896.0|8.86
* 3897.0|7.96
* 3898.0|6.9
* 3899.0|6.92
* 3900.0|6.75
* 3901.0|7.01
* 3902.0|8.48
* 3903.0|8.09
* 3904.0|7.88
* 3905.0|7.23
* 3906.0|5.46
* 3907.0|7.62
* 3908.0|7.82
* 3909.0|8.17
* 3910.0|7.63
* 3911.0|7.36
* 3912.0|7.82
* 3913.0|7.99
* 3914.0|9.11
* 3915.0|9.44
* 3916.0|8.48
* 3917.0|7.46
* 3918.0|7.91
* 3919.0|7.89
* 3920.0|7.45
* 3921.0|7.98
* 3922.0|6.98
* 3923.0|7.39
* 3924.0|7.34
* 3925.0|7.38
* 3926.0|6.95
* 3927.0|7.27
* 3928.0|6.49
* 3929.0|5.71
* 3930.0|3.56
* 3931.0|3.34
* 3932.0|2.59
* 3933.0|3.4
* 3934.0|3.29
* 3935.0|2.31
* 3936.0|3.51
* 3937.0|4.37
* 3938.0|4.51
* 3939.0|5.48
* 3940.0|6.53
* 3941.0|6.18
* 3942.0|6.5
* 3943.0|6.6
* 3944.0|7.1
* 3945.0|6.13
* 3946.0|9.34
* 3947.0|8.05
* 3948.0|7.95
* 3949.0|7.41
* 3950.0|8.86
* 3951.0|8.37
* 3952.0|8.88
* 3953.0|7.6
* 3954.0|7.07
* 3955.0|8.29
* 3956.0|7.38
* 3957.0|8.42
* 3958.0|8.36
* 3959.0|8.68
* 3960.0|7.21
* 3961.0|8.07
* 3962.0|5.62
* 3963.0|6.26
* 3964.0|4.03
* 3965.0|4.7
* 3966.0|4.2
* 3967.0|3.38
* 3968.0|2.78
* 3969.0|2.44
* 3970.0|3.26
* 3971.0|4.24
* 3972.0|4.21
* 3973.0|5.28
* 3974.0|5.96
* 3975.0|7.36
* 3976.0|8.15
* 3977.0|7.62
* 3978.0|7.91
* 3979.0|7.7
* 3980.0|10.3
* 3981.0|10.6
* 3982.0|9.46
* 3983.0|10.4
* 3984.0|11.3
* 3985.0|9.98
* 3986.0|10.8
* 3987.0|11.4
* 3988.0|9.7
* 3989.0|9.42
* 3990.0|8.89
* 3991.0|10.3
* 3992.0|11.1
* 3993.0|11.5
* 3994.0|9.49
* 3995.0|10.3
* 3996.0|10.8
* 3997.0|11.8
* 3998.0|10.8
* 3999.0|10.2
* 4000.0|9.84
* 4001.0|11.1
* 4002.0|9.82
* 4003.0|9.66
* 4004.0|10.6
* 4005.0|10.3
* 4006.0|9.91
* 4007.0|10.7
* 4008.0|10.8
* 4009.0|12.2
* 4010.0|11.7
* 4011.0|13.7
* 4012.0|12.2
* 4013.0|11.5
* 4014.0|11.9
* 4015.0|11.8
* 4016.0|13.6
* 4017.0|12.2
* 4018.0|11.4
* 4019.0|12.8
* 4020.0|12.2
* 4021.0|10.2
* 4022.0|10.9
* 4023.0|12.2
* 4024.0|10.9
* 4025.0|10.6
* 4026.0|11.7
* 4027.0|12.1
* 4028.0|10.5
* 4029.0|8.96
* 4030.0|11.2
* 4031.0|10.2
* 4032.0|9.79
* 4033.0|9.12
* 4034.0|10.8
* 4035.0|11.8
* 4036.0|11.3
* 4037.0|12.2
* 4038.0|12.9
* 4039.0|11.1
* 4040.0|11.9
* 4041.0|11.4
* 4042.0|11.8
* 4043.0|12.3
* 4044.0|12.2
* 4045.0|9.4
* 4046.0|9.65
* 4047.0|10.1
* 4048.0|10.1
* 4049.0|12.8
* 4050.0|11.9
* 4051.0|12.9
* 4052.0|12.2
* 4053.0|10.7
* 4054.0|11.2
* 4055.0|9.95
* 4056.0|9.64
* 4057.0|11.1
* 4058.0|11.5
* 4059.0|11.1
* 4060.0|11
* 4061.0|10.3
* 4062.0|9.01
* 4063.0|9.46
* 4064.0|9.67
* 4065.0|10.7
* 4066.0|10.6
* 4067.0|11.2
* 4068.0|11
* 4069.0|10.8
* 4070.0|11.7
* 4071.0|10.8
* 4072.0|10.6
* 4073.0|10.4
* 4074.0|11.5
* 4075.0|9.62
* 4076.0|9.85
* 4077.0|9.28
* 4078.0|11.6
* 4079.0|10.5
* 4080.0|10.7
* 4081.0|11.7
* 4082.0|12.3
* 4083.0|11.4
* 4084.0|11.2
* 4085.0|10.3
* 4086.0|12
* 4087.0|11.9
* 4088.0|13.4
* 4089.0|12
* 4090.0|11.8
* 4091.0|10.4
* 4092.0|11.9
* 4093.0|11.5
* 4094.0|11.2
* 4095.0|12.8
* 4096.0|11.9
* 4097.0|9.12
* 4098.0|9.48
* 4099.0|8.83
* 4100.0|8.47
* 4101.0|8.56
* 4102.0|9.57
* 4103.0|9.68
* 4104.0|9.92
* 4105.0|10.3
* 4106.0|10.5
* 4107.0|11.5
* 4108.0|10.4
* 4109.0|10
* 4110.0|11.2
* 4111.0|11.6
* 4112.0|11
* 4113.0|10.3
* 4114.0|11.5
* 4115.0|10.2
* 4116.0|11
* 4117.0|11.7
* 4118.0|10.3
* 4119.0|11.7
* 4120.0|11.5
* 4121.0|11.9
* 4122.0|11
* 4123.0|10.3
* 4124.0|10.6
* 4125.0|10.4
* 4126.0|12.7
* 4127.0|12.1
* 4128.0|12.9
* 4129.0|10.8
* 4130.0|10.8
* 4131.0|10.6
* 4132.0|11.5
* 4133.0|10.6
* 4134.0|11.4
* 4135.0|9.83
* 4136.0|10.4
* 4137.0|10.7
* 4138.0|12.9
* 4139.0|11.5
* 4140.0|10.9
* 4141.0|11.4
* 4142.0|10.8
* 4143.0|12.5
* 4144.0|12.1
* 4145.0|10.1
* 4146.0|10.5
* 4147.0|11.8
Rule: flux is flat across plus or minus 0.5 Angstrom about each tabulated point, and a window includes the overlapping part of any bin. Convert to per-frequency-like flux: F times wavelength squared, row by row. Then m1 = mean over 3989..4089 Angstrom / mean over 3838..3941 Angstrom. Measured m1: 1.87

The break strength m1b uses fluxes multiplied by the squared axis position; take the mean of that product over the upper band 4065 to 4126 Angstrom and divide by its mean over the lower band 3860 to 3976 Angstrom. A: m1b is 1.83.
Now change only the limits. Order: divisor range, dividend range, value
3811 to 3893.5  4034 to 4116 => 2.07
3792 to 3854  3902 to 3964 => 1.23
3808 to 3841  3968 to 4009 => 1.78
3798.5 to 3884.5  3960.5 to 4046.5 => 1.75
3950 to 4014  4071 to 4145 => 1.34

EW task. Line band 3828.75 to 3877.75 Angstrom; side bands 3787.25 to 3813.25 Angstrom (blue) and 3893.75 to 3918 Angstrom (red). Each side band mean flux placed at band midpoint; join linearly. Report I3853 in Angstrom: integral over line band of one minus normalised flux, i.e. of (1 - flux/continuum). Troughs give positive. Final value 7.8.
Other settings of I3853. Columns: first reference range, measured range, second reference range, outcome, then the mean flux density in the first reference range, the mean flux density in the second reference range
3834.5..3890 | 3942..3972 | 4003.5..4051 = 8.16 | 5.97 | 11.3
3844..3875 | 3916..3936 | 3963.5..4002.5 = 3.91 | 6.4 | 8.27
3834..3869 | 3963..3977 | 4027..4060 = 6.70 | 6.03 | 11.1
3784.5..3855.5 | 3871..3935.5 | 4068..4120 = 8.14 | 6.07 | 10.8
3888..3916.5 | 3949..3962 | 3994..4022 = 1.84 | 7.34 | 11.2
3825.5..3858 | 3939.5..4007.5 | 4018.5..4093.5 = 6.34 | 5.56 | 11.1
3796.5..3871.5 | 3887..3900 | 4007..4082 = 1.52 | 6.03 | 11.1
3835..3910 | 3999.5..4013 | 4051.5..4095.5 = -2.22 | 6.31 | 11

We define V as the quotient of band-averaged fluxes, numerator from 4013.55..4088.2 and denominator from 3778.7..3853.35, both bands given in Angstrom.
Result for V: 1.79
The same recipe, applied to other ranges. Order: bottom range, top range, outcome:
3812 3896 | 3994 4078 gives 1.86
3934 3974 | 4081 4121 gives 1.79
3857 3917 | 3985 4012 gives 1.59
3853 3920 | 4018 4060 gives 1.66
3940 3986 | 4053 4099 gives 1.53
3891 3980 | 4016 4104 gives 1.65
